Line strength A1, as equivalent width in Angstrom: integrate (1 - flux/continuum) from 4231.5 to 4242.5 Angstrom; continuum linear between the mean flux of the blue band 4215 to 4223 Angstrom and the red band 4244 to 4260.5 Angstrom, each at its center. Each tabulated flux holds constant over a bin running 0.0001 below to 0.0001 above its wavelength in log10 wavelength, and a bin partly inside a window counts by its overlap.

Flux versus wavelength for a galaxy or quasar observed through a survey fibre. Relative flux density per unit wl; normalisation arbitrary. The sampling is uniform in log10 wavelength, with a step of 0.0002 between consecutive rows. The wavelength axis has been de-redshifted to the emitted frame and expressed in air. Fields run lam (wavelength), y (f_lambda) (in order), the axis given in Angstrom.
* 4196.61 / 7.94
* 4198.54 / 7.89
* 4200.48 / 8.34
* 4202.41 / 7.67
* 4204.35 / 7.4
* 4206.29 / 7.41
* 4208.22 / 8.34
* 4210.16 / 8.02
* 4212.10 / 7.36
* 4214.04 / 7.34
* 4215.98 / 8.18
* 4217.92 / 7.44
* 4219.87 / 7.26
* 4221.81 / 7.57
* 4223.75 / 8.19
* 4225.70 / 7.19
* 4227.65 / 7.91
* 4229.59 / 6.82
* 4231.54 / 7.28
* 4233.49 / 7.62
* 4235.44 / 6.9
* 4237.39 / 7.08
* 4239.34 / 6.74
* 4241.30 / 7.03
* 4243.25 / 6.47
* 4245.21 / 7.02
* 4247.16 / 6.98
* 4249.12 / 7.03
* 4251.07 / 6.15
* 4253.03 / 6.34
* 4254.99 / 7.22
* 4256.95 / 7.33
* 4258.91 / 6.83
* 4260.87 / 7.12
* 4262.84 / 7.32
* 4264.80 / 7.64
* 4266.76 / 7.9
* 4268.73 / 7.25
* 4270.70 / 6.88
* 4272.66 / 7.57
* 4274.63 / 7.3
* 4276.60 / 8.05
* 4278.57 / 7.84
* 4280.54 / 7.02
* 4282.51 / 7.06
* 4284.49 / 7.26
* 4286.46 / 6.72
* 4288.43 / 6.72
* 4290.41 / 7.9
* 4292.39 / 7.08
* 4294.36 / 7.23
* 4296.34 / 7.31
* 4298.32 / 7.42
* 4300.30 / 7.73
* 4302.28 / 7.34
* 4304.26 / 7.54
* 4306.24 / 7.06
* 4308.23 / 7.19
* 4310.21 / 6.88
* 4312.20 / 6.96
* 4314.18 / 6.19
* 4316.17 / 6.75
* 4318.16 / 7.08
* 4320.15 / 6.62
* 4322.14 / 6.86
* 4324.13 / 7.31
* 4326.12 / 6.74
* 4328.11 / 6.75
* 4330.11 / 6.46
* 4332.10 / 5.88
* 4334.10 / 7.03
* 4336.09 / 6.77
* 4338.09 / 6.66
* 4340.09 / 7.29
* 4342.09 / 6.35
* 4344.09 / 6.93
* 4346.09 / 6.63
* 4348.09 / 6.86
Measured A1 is 0.21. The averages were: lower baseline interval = 7.63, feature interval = 7.08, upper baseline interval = 6.87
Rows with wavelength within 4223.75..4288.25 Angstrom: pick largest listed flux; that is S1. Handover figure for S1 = 8.19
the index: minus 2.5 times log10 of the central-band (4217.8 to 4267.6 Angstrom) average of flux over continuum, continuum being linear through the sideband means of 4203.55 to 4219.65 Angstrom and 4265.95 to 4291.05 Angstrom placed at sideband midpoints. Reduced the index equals 0.05 mag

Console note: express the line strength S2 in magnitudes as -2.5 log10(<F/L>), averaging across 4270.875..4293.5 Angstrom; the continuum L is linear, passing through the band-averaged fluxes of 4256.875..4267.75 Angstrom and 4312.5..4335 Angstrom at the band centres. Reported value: -0.02 mag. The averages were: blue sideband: 7.36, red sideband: 6.7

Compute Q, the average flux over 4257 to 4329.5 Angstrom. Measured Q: 7.18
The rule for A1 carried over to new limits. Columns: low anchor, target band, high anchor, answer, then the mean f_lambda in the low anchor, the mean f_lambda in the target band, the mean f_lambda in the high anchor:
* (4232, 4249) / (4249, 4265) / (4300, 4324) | 0.1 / 6.99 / 6.97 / 7.01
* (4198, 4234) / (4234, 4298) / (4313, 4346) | 0.8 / 7.64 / 7.14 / 6.73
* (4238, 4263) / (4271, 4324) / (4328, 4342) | -3.3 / 6.88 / 7.18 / 6.66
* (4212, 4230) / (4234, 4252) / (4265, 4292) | 1.5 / 7.56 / 6.85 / 7.35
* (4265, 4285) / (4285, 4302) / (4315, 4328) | -0.2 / 7.42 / 7.27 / 6.87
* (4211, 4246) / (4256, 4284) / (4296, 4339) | -0.9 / 7.3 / 7.36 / 6.93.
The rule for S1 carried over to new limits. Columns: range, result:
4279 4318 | 7.9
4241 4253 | 7.03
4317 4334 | 7.31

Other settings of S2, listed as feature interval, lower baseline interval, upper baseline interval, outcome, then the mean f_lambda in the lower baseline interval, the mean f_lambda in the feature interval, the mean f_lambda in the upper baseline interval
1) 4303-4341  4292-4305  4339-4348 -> 0.037 mag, 7.39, 6.85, 6.8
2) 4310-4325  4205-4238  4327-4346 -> -0.001 mag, 7.53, 6.82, 6.68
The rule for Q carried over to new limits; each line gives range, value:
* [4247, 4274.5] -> 7.12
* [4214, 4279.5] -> 7.26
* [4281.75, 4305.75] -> 7.27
